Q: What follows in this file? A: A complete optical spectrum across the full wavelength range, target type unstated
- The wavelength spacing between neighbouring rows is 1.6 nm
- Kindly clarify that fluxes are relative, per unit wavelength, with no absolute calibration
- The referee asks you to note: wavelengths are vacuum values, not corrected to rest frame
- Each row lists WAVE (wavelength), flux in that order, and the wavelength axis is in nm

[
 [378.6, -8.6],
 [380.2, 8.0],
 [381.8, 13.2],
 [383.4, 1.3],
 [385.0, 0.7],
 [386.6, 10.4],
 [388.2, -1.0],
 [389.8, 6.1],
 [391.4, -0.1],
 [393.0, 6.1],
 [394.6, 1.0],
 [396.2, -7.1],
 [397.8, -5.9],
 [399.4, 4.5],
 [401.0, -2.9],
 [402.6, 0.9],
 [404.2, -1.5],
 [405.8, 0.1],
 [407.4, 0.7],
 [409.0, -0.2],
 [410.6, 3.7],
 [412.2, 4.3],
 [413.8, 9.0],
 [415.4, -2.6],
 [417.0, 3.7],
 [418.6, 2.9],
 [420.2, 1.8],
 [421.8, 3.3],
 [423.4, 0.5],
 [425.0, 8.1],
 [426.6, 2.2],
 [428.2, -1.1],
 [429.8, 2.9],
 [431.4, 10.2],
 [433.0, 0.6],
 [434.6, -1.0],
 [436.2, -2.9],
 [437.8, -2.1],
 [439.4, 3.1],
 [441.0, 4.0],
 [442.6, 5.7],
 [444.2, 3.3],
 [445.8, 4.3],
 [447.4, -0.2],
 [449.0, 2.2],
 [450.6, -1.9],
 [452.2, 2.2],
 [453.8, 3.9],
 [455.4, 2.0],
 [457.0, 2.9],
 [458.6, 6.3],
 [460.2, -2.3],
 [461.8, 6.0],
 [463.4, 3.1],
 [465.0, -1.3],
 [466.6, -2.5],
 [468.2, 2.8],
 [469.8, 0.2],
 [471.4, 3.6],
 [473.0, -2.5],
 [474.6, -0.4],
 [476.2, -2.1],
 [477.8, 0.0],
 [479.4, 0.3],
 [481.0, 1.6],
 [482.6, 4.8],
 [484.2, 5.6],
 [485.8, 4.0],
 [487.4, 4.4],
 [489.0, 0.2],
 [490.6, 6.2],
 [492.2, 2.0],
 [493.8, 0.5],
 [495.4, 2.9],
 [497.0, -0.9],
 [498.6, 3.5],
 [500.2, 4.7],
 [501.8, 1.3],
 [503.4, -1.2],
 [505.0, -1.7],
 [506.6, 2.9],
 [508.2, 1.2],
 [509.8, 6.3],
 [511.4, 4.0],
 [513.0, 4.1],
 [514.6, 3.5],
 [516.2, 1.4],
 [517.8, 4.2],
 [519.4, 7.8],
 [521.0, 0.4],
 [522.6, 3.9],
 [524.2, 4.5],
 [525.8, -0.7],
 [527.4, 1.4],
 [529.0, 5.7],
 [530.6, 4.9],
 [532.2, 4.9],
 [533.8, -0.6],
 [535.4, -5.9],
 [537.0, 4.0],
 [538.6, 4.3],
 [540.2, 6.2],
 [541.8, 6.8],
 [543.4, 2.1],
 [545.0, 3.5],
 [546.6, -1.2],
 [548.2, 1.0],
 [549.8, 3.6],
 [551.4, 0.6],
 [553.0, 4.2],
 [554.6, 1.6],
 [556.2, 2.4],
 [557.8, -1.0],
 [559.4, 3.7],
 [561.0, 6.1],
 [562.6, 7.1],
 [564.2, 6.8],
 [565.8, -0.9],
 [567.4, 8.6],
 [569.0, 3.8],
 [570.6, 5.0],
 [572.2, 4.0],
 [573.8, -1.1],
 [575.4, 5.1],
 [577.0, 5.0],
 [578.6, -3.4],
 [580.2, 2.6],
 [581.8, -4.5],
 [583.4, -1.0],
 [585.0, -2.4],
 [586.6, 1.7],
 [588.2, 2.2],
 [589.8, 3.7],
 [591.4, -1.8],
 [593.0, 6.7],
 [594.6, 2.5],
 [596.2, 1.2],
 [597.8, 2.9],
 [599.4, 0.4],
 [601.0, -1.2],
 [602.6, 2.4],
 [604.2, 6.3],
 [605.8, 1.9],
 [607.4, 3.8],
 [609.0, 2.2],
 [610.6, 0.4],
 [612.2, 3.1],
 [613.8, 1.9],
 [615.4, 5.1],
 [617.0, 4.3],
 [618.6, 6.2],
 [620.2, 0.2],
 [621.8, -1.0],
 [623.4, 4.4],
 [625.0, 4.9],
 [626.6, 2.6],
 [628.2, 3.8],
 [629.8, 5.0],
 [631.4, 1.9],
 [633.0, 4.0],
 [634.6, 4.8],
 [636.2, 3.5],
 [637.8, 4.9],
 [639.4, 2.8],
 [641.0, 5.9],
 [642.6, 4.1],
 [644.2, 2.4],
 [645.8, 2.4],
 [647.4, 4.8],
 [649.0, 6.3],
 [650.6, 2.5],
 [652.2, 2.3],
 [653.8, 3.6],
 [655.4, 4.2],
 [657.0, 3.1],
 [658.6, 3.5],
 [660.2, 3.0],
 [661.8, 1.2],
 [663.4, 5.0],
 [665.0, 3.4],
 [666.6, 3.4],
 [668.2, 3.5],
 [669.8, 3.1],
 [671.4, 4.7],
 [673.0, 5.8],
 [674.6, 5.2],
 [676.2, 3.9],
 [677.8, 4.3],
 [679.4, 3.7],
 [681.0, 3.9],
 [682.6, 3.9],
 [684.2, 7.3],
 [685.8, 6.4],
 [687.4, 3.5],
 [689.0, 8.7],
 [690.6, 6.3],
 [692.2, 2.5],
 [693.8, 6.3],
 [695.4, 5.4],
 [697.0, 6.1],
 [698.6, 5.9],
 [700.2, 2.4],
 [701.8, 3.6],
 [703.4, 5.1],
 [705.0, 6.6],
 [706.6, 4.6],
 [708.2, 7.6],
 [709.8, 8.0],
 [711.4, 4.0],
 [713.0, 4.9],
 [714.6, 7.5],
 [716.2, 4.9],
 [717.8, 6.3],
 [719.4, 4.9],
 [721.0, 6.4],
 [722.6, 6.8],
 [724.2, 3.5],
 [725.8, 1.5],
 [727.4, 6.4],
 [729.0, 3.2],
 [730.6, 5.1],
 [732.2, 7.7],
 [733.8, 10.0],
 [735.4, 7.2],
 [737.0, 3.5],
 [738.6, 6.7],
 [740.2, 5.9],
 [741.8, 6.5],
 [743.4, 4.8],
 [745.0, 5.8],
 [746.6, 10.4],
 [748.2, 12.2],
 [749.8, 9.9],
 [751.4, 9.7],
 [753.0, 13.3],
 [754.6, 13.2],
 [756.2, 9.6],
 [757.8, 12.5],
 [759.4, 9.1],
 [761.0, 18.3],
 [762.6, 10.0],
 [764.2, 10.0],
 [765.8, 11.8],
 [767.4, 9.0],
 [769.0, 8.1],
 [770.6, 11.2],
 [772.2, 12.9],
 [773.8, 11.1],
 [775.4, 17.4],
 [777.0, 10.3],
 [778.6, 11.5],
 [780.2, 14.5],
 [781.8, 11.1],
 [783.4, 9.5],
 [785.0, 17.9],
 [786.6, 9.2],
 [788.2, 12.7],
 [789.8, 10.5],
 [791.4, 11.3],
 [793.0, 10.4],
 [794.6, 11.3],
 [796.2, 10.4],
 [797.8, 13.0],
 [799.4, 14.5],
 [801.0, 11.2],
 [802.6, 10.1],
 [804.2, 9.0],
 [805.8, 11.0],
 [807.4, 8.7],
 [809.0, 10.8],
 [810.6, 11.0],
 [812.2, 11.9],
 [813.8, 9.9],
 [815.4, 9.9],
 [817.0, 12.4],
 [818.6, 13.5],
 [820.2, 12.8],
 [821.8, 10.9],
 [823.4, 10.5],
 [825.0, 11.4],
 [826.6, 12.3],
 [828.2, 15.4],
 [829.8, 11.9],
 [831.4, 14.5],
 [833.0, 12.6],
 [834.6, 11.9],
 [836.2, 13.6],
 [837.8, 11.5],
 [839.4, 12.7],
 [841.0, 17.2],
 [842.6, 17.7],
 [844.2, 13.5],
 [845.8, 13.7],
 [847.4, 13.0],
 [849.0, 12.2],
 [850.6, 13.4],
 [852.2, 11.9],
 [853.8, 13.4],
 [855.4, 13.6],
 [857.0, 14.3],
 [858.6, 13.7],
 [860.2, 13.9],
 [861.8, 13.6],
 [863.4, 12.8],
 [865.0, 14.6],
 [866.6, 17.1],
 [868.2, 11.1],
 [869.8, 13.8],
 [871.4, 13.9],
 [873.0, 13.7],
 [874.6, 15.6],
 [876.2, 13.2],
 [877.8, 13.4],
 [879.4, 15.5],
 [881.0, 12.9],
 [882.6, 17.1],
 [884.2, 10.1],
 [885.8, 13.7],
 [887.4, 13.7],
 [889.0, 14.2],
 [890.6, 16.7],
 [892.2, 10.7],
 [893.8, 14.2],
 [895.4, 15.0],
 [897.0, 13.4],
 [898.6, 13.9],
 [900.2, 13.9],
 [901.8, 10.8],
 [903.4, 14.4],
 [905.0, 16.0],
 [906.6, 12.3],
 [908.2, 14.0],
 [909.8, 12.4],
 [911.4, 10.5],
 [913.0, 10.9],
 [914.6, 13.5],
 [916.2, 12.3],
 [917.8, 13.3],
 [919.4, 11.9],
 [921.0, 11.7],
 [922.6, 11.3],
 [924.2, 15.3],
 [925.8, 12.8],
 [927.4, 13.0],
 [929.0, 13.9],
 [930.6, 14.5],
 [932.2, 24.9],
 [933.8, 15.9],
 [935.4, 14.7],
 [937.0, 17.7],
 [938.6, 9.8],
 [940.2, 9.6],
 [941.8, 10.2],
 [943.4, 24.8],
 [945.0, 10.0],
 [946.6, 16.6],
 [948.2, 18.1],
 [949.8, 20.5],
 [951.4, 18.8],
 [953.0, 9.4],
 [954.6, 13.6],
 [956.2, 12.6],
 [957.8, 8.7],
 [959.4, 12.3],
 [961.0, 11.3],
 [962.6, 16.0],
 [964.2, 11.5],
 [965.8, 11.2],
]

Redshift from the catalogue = 0.87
